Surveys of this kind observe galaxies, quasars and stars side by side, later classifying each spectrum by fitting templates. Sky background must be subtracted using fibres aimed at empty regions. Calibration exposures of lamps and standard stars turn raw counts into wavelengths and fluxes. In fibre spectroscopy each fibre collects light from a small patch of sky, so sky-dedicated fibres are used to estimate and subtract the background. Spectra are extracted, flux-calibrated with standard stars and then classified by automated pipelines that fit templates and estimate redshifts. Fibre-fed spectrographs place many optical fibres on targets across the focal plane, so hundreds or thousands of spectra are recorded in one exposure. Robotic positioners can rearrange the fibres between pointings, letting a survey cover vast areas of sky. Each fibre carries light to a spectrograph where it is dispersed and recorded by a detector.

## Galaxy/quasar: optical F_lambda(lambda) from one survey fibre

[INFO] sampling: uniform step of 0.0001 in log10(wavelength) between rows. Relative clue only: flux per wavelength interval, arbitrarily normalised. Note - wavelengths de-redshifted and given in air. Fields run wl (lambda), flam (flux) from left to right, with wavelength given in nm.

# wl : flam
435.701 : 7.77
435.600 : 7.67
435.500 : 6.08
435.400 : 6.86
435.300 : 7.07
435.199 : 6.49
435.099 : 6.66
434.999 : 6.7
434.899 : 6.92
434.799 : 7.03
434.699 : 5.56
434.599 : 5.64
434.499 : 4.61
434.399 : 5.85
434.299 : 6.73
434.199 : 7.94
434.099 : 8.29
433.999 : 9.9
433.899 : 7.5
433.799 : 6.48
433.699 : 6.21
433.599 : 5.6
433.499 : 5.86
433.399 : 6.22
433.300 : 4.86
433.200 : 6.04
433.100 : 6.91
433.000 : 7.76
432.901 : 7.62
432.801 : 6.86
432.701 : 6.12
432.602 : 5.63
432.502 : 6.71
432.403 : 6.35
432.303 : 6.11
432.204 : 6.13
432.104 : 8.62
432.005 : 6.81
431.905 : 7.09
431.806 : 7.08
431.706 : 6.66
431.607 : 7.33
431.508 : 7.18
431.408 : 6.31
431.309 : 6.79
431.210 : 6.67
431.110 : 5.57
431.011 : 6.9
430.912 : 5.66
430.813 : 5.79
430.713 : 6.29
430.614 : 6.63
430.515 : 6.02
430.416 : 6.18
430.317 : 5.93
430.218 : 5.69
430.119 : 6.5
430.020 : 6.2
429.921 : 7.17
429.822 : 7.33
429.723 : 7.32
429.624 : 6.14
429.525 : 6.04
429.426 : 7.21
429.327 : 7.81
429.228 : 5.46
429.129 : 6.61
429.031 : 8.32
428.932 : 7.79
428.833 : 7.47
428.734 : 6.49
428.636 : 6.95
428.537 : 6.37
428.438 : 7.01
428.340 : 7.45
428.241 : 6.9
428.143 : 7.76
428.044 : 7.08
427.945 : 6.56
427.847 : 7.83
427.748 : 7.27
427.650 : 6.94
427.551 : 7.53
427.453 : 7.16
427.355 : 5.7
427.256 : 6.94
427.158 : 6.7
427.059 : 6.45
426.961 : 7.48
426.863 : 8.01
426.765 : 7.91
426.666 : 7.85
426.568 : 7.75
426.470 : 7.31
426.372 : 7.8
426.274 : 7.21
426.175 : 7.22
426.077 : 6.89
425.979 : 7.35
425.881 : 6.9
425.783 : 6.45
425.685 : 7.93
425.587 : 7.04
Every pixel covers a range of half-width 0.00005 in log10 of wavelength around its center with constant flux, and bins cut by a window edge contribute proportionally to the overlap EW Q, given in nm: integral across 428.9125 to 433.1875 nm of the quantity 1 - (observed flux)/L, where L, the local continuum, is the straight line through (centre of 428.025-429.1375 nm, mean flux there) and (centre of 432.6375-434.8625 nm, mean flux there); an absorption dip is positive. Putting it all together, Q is 0.16 nm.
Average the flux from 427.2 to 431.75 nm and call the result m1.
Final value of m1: 6.76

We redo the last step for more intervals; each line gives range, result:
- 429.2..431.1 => 6.43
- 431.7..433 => 6.8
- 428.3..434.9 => 6.66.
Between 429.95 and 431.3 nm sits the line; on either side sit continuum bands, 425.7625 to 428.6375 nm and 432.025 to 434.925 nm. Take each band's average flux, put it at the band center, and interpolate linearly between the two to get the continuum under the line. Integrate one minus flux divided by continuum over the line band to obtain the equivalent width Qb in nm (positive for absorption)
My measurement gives 0.13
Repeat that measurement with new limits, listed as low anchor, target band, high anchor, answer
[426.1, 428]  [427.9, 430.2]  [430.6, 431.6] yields -0.04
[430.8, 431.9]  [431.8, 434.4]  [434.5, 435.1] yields -0.15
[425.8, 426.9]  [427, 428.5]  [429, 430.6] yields 0.02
